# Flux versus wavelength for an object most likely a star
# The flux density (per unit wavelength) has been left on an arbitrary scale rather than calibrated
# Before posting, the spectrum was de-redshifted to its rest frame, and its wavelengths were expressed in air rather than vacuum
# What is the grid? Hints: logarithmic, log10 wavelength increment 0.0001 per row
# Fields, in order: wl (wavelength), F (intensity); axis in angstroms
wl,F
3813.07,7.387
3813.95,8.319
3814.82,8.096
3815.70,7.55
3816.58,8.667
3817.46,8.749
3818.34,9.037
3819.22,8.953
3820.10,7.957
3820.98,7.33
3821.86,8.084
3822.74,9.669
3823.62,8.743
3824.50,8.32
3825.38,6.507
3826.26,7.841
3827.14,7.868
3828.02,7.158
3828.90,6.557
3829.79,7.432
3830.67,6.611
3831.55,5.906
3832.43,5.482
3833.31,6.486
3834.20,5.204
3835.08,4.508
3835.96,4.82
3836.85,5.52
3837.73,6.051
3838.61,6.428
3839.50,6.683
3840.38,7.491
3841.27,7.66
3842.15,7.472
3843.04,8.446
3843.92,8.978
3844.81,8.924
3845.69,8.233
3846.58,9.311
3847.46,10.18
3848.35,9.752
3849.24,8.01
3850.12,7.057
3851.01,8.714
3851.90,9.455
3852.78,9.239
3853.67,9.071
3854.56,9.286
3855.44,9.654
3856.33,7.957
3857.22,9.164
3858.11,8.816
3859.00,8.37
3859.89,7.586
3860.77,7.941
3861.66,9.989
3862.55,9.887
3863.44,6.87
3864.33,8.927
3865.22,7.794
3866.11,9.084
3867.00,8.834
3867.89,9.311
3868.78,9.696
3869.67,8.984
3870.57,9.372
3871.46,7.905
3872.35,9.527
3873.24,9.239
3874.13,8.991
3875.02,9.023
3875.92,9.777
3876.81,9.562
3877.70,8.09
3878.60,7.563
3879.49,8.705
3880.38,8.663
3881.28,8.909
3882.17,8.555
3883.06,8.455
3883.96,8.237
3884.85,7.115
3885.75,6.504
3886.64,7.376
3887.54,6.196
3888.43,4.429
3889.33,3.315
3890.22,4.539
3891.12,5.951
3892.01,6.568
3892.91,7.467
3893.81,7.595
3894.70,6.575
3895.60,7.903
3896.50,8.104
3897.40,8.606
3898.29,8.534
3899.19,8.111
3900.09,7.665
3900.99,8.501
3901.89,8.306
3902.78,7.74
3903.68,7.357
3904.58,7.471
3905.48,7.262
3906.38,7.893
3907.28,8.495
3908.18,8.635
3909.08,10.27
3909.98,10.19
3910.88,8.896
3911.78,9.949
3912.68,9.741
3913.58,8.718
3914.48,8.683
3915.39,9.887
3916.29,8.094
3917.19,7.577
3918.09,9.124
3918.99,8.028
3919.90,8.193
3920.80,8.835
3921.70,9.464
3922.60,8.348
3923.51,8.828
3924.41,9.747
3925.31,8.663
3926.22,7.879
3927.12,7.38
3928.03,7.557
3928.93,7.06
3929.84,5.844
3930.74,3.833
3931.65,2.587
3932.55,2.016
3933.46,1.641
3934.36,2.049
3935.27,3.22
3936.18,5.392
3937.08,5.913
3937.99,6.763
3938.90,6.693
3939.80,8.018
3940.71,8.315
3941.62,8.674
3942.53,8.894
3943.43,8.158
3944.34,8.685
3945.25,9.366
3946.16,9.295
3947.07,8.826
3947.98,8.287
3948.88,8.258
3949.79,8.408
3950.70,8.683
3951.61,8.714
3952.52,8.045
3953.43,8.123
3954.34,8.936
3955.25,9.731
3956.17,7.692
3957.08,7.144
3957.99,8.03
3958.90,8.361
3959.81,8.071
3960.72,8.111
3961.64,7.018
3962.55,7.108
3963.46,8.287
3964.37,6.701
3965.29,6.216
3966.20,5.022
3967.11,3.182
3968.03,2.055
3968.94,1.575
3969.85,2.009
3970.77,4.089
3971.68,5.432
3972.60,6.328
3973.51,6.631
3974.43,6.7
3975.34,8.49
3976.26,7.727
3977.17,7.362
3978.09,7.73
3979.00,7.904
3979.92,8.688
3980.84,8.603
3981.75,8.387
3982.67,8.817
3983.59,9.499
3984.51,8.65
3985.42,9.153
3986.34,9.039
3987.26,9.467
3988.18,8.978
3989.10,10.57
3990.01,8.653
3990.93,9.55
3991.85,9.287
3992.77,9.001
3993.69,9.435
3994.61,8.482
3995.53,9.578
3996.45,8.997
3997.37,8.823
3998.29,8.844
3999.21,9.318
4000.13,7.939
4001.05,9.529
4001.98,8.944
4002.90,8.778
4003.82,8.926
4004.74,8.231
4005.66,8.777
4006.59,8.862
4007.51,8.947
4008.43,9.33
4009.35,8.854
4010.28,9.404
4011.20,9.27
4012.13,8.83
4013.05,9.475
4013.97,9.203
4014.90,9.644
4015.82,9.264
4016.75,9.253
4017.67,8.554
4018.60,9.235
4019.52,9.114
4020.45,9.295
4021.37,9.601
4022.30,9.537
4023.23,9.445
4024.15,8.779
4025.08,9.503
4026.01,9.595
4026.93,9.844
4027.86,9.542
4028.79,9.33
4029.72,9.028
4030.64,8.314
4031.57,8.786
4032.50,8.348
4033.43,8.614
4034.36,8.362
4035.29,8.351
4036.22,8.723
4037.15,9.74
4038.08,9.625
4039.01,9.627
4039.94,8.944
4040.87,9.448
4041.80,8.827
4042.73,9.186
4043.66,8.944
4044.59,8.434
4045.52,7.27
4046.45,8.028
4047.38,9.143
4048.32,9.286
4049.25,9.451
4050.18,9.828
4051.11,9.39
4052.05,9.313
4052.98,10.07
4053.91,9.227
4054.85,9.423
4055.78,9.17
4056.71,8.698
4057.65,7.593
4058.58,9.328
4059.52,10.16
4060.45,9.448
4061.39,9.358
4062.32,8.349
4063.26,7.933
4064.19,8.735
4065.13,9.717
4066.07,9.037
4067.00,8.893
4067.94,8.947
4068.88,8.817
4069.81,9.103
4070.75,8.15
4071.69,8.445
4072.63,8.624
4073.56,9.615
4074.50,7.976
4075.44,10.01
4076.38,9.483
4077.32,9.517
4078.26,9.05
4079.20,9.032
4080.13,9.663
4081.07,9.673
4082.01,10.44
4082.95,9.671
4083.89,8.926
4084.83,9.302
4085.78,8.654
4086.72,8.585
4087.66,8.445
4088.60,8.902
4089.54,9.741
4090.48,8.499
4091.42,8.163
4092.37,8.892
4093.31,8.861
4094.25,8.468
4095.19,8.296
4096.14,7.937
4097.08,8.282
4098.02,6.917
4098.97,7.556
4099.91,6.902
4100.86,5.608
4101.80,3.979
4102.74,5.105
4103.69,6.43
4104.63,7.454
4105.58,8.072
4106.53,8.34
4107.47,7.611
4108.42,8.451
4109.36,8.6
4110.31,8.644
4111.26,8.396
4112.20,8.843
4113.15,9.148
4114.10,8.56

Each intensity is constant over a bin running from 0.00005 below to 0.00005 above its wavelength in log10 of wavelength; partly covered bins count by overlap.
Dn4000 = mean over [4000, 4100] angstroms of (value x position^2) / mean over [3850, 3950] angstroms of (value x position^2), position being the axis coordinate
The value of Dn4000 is 1.22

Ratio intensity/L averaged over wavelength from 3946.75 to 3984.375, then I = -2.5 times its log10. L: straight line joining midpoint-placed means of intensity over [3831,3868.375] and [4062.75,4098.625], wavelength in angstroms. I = 0.17 mag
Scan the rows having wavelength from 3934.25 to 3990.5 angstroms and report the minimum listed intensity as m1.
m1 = 1.575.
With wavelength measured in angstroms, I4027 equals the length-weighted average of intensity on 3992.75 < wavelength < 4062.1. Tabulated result 9.08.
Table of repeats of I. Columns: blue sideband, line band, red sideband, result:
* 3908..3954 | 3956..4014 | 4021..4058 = 0.06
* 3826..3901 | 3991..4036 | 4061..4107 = -0.10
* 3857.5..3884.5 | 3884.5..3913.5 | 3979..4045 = 0.16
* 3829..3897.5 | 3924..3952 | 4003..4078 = 0.21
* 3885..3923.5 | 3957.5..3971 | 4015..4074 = 0.41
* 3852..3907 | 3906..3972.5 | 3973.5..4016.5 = 0.16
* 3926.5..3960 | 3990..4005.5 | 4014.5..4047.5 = -0.08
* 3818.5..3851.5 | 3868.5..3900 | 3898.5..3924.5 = 0.05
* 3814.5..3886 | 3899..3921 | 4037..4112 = -0.03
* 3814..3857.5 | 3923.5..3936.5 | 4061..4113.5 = 0.42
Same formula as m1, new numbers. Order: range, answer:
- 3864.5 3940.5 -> 1.641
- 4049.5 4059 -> 7.593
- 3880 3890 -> 3.315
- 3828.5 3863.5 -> 4.508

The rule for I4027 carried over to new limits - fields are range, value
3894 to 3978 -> 7.38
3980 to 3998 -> 9.09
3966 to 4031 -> 8.36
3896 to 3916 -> 8.58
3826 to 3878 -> 8.11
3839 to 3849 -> 8.44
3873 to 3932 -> 7.9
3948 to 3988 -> 7.33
